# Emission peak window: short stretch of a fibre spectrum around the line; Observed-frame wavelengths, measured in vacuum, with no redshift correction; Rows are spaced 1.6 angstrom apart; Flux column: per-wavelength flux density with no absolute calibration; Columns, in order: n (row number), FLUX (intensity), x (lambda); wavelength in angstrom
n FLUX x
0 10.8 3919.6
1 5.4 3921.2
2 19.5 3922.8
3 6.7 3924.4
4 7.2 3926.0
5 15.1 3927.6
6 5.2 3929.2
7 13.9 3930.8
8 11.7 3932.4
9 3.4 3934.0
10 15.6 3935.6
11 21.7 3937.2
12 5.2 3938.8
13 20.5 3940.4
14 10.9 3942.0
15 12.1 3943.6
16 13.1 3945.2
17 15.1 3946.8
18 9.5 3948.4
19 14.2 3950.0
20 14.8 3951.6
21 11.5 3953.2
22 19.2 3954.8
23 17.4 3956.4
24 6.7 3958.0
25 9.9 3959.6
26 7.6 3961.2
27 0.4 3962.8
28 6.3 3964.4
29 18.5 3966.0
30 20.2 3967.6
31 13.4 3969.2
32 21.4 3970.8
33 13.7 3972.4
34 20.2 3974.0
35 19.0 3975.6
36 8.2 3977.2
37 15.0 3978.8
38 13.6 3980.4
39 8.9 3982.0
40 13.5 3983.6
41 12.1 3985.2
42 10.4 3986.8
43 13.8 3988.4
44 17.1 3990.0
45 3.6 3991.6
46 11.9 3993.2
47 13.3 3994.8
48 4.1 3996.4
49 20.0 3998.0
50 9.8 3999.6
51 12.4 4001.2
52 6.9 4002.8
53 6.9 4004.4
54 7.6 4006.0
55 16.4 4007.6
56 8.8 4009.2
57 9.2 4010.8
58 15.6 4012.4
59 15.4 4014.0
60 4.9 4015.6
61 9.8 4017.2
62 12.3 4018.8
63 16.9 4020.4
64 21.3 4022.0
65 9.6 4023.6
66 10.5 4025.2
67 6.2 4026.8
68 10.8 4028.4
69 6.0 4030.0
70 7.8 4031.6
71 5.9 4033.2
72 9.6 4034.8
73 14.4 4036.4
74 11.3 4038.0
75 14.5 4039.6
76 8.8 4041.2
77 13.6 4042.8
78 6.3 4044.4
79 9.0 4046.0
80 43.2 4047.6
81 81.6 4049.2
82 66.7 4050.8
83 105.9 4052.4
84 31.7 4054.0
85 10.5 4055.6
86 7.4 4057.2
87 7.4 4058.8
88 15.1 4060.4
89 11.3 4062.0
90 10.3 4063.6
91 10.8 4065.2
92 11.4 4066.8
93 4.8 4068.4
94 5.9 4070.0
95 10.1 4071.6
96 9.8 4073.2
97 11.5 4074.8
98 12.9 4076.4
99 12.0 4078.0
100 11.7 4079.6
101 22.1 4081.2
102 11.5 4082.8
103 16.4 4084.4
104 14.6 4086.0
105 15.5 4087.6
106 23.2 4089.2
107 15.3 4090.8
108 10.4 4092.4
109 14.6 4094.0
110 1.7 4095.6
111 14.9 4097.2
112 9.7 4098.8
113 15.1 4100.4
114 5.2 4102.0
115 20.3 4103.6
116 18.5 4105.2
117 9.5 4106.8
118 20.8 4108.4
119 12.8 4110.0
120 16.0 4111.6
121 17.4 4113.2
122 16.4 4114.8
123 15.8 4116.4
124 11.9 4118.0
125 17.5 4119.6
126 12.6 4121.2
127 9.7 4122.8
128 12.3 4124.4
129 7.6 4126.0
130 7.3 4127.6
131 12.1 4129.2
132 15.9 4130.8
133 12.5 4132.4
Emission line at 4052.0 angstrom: [O II]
